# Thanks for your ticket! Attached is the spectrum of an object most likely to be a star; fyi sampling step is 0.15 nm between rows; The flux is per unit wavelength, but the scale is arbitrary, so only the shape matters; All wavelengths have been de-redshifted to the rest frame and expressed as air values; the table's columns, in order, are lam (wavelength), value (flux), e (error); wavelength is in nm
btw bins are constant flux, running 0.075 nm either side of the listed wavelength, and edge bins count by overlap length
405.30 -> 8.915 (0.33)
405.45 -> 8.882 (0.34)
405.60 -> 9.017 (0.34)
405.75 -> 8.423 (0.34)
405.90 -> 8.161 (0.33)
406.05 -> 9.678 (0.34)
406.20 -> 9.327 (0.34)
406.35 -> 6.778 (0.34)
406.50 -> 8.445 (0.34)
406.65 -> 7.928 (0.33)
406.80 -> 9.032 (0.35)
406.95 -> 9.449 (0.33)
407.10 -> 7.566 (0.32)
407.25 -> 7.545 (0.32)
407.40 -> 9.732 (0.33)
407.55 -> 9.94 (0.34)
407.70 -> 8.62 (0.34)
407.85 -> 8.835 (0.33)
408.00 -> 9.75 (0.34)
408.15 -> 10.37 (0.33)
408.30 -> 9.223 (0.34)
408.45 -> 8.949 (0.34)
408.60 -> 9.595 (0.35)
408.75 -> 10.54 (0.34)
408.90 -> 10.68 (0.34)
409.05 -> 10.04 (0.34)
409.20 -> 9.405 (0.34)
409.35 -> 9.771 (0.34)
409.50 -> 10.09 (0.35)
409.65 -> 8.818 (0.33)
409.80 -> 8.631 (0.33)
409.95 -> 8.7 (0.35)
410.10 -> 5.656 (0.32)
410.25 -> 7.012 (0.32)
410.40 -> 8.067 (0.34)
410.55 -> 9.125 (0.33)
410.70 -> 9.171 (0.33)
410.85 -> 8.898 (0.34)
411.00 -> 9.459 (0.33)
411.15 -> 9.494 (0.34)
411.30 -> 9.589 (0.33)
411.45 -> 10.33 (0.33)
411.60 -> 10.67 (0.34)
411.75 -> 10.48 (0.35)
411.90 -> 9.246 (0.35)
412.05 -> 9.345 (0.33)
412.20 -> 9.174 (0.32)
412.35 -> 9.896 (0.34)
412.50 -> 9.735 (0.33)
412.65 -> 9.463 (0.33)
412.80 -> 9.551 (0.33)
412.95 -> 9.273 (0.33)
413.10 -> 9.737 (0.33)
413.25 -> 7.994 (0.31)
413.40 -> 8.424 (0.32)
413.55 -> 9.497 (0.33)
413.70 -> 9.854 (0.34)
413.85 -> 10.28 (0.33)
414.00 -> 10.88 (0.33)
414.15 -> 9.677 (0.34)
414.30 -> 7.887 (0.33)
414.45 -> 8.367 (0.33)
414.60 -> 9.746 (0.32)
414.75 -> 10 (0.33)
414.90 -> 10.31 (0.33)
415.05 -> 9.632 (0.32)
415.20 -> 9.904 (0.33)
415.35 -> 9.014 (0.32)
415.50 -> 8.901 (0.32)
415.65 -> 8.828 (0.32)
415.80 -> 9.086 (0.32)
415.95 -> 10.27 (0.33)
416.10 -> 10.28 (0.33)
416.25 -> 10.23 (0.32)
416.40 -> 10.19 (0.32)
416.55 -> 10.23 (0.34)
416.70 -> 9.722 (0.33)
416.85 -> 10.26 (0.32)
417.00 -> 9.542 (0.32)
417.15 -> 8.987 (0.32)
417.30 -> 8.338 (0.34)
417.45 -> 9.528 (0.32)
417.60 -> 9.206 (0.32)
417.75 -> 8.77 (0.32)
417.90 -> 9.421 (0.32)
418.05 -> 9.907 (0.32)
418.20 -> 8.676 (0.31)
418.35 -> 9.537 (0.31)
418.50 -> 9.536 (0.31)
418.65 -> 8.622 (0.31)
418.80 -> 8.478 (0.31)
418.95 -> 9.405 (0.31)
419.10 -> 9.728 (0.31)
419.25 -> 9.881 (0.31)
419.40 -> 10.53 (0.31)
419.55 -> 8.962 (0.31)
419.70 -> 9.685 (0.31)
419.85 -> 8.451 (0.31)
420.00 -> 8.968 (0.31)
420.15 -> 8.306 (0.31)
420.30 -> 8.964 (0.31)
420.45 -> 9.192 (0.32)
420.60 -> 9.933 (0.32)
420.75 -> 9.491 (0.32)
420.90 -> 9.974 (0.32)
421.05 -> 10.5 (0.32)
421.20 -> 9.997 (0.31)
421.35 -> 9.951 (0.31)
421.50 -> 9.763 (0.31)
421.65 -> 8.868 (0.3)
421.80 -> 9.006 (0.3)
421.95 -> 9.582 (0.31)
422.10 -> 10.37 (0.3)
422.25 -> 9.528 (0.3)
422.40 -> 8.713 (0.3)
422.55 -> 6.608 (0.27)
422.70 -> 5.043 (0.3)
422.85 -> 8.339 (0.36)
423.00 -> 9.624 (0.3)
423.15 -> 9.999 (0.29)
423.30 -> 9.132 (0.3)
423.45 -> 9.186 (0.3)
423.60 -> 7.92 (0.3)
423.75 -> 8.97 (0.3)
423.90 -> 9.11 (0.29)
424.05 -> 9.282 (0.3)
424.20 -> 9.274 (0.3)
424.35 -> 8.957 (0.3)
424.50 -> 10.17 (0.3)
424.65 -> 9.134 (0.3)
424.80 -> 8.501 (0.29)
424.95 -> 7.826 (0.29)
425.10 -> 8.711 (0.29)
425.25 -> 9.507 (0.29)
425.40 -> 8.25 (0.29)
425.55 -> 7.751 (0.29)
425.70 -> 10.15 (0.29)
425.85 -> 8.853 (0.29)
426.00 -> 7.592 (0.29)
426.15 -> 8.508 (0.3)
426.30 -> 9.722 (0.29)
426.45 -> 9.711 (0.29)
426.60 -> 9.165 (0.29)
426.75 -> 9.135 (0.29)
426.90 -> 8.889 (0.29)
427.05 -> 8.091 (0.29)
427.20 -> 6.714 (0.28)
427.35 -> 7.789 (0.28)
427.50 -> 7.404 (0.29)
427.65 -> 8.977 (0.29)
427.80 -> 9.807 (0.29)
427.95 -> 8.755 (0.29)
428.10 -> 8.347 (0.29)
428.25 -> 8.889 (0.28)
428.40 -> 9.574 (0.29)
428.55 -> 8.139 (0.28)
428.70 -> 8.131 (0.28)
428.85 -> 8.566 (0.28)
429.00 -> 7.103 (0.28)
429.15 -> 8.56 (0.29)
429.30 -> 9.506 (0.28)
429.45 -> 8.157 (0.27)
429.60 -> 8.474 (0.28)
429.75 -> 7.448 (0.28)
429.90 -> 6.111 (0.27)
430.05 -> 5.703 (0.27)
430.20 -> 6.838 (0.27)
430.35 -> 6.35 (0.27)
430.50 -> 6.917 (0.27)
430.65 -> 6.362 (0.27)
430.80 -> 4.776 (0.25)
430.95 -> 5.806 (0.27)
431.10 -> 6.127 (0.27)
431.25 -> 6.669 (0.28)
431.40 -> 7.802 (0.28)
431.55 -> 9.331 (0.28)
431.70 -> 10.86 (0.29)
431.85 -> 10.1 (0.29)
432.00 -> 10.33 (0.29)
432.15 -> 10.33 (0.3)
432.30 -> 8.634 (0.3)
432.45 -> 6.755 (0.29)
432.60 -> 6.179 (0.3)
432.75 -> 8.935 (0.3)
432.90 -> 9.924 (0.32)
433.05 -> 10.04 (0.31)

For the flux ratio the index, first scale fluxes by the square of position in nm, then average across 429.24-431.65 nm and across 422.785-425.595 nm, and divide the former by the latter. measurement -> 0.8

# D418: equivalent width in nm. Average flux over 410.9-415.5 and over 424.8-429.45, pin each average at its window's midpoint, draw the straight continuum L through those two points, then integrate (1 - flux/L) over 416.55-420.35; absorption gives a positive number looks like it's -0.04 nm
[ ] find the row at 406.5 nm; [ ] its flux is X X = 8.445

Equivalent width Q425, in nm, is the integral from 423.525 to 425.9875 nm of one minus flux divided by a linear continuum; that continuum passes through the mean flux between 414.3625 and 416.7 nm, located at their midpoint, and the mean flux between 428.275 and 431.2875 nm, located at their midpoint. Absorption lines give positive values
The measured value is -0.22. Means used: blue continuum 9.66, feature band 8.86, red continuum 7.3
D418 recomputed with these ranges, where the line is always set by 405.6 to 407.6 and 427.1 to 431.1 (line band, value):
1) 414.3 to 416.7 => -0.40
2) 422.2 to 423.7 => -0.09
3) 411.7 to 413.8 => -0.27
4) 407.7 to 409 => -0.17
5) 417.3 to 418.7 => -0.19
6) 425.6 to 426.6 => -0.17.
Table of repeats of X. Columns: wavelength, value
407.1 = 7.566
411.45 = 10.33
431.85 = 10.1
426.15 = 8.508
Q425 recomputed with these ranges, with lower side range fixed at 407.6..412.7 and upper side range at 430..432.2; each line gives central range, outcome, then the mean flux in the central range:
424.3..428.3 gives -0.35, 8.71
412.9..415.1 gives -0.11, 9.44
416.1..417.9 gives -0.17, 9.57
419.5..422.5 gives -0.34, 9.39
